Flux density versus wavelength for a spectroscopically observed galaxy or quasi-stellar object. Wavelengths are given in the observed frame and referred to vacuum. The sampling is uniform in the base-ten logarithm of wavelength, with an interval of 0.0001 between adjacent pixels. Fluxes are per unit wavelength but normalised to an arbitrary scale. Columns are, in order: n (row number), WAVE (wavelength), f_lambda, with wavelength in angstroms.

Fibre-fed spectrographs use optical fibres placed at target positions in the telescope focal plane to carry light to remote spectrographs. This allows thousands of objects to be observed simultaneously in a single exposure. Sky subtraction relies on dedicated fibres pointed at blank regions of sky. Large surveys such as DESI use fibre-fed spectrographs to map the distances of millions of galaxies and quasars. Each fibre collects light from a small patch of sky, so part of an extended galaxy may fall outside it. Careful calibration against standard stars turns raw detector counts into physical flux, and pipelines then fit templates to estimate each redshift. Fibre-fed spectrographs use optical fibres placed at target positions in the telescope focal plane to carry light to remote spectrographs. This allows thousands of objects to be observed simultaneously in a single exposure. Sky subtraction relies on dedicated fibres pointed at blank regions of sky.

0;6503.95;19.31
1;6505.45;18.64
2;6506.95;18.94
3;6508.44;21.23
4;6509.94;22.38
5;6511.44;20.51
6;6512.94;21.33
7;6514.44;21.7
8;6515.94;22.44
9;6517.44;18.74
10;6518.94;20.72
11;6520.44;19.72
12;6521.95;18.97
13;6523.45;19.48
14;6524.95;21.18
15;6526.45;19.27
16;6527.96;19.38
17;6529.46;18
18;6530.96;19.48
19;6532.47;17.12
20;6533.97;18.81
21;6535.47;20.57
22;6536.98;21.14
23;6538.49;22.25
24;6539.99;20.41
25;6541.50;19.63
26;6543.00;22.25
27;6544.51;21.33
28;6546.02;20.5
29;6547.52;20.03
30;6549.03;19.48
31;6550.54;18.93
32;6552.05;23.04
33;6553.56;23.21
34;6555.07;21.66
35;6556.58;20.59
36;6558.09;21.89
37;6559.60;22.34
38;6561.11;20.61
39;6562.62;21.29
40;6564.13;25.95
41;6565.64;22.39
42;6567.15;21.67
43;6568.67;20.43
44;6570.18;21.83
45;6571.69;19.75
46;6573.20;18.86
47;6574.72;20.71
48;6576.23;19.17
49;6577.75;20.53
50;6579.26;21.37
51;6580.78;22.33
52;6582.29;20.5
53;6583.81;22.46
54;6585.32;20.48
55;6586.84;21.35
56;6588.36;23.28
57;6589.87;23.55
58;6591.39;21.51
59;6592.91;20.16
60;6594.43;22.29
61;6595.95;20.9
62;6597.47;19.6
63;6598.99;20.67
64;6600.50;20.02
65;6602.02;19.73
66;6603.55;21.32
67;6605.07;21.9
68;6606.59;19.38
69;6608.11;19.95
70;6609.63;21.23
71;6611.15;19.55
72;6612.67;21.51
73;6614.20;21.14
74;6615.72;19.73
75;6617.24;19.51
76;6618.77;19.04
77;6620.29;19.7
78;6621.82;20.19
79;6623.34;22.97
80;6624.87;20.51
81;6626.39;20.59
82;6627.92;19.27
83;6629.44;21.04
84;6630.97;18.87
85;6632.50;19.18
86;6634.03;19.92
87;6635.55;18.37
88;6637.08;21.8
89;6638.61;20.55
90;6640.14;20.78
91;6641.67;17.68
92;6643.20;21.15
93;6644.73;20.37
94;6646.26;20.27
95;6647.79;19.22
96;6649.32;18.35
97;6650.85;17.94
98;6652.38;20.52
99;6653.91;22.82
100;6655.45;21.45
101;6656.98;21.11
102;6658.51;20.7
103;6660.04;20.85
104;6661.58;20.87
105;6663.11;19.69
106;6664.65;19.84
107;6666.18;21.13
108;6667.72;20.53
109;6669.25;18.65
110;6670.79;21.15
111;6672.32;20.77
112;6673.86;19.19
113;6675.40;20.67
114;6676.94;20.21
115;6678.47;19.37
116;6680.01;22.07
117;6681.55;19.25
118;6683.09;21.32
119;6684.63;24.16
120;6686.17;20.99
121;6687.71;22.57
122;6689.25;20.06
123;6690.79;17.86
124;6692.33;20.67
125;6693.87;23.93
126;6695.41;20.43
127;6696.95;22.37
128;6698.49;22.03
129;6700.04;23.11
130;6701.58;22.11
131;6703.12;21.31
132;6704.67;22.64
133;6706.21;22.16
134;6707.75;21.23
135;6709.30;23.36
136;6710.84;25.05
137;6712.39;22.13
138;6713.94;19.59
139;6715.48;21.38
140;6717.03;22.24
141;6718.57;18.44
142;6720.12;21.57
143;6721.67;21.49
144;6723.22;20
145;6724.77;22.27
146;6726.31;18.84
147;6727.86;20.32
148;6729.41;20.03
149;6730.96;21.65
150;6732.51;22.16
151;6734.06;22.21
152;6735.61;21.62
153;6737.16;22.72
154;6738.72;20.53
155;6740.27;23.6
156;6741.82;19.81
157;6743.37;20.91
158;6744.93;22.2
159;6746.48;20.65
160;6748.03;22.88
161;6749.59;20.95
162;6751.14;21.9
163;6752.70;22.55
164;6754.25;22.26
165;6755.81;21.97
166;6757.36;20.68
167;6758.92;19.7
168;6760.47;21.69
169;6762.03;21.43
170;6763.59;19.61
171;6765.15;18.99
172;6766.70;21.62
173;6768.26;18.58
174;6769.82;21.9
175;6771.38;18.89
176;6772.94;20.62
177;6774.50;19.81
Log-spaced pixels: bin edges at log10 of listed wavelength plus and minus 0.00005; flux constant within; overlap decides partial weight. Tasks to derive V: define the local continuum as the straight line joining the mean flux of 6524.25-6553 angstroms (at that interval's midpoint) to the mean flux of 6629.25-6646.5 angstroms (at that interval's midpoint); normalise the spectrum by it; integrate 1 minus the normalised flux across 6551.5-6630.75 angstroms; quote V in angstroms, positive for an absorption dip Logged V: -3.9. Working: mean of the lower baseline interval 20.2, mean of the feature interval 21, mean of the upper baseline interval 19.9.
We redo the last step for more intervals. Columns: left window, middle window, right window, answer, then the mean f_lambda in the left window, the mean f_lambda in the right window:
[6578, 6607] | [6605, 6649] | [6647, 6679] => 1.3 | 21.2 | 20.2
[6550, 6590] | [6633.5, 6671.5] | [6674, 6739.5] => 2.1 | 21.5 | 21.4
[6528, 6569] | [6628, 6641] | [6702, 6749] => 0.7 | 20.9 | 21.5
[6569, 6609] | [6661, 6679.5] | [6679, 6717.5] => 1.1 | 20.9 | 21.7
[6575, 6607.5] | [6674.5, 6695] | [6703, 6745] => 0.3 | 21.1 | 21.5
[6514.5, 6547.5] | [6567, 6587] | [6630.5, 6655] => -0.8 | 20.1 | 19.9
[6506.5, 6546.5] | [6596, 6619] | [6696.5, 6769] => 0.4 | 20.3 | 21.4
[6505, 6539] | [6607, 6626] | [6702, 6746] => 0.3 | 20.1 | 21.5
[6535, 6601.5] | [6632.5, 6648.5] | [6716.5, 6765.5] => 0.9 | 21.2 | 21.2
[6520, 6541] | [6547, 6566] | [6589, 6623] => -1.6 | 19.7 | 20.6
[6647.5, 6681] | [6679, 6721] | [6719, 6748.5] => -1.6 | 20.3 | 21.3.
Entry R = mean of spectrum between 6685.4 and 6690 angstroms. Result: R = 21.2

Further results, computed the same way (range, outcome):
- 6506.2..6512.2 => 20.8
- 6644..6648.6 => 19.9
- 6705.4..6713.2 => 22.8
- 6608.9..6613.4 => 20.8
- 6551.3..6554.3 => 23.1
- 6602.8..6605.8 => 21.6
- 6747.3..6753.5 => 22.1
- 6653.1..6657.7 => 21.8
